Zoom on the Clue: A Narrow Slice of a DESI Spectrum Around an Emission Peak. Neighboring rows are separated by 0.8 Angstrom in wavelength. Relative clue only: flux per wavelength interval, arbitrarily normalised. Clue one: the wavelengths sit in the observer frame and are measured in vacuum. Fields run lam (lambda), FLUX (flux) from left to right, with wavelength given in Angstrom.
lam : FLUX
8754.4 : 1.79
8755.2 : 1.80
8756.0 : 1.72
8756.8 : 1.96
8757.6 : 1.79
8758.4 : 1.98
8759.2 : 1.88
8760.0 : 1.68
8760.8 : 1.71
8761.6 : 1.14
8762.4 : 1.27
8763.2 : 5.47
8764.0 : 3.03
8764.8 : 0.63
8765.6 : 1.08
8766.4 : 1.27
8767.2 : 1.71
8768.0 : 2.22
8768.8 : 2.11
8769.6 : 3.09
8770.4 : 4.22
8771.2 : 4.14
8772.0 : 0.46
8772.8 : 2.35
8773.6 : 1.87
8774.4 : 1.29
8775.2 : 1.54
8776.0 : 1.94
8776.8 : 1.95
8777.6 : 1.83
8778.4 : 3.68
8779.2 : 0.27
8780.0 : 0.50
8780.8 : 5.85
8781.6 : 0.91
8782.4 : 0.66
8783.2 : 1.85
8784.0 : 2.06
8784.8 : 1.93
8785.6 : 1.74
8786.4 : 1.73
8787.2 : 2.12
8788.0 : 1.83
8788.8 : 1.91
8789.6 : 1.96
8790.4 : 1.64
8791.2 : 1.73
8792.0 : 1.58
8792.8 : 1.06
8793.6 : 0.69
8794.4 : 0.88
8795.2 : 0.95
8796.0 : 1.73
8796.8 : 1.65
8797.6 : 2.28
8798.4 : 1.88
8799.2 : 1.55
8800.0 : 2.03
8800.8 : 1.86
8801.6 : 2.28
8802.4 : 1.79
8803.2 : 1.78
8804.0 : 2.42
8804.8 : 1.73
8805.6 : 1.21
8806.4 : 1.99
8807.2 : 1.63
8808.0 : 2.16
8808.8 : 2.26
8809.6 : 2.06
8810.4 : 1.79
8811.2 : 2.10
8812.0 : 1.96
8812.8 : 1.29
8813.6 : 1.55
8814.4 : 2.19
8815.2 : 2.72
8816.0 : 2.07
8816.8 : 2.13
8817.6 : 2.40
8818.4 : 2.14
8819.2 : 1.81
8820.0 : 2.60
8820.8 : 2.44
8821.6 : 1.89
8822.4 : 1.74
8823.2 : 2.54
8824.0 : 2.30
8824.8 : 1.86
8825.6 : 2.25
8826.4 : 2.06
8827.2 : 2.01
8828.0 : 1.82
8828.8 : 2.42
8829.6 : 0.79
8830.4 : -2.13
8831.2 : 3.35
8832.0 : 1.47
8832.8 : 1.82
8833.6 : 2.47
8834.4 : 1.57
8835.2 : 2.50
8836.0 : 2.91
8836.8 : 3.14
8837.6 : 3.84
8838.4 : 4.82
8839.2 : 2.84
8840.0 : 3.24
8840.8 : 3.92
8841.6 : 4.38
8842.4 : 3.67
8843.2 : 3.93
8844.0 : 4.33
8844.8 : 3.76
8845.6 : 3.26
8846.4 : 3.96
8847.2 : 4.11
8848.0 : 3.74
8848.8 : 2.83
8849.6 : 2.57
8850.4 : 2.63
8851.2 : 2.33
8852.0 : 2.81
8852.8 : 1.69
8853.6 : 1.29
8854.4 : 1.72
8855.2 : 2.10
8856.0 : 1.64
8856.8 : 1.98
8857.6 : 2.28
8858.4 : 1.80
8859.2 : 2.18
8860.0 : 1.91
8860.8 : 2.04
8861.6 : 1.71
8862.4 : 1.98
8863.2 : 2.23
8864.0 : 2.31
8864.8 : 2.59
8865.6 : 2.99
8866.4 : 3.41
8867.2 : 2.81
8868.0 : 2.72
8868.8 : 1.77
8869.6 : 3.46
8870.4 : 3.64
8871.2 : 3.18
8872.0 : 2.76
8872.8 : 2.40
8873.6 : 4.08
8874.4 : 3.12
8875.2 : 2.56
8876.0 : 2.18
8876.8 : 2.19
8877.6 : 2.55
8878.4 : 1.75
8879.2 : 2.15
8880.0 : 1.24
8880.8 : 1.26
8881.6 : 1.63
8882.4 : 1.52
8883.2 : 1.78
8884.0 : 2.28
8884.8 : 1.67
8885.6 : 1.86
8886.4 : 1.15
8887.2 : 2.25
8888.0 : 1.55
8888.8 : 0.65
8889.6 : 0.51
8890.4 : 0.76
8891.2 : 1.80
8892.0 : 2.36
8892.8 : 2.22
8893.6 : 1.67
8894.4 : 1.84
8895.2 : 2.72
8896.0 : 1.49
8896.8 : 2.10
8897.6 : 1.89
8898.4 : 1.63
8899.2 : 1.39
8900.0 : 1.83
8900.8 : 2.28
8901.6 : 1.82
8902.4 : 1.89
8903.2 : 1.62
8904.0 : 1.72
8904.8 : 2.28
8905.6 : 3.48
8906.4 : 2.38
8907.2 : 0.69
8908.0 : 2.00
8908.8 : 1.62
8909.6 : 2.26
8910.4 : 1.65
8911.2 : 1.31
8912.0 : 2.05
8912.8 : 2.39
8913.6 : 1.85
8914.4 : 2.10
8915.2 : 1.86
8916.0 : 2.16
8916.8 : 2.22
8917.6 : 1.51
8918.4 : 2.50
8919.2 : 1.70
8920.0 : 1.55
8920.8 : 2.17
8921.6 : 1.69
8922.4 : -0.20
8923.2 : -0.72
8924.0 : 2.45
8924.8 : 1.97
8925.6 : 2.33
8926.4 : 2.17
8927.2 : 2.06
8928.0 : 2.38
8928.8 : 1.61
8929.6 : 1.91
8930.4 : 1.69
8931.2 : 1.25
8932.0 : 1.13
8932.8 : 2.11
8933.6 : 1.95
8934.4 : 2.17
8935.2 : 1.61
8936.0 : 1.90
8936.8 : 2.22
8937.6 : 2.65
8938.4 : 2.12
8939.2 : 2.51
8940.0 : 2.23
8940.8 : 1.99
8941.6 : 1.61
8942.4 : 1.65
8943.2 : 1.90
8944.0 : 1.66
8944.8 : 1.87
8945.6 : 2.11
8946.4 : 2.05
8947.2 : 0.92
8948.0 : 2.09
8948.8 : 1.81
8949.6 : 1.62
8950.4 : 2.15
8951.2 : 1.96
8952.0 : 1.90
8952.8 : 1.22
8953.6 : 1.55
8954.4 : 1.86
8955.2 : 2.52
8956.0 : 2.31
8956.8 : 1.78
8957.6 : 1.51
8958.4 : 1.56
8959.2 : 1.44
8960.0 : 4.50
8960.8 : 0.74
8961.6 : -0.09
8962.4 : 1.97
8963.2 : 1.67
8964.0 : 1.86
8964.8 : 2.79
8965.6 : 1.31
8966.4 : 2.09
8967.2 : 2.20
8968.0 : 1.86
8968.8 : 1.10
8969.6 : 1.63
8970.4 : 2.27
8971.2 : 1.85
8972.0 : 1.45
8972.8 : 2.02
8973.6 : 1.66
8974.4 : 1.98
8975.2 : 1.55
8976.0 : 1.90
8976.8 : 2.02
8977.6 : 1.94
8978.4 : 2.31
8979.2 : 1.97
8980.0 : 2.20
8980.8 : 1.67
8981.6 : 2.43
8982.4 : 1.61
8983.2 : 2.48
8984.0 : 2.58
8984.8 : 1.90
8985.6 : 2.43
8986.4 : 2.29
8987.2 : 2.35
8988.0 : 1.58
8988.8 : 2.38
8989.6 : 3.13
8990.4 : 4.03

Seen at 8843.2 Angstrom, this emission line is H-alpha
